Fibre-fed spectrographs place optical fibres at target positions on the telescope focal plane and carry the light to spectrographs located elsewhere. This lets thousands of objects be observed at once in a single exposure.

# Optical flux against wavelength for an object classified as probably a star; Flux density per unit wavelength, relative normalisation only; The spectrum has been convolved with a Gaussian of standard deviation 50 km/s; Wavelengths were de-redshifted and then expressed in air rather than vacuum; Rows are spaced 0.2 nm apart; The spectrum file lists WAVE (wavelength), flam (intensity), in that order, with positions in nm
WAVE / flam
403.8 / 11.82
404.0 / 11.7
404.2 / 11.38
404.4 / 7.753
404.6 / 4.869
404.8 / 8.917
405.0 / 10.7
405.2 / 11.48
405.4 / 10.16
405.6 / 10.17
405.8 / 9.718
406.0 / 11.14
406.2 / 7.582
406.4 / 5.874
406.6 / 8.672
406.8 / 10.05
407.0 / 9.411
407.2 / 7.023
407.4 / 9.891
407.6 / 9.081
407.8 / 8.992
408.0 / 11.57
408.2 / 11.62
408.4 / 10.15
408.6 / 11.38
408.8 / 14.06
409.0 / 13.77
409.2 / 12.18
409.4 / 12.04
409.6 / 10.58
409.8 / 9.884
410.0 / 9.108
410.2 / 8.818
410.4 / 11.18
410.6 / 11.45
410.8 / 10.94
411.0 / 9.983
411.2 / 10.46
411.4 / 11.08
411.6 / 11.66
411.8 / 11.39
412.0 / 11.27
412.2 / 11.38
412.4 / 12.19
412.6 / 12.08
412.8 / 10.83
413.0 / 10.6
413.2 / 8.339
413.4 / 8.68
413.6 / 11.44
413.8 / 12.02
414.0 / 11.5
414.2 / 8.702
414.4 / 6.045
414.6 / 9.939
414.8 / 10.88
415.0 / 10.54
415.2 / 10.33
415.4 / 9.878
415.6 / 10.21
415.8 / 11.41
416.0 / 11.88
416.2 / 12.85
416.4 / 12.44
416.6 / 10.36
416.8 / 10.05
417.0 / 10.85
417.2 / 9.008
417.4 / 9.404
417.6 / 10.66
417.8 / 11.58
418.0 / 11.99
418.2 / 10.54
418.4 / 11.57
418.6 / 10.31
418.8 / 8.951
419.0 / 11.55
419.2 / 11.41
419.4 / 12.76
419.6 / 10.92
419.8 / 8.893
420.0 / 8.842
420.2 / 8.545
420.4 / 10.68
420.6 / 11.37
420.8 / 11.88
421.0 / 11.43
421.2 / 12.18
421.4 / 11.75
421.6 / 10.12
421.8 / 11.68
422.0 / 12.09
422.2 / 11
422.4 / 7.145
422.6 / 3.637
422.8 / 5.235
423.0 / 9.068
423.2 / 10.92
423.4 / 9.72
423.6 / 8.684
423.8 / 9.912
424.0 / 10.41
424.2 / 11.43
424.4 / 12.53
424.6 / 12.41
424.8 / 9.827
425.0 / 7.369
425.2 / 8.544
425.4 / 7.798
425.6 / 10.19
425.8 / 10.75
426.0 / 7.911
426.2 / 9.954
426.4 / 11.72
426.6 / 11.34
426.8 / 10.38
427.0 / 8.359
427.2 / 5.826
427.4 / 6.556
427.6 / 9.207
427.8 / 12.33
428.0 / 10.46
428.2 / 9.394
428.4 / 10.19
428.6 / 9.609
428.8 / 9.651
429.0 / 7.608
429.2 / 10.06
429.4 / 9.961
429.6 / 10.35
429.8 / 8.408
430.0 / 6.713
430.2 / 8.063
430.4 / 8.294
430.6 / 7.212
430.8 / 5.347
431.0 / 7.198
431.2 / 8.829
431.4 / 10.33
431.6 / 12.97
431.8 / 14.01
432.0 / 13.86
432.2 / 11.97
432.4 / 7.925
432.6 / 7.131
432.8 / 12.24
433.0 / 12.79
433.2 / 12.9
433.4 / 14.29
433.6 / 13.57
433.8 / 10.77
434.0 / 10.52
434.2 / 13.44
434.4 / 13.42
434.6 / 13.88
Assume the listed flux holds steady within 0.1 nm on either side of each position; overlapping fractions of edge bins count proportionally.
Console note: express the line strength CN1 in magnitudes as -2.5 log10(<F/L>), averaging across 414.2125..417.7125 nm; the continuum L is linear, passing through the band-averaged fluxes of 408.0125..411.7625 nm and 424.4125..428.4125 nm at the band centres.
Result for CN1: 0.021 mag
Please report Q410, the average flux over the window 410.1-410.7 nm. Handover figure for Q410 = 10.5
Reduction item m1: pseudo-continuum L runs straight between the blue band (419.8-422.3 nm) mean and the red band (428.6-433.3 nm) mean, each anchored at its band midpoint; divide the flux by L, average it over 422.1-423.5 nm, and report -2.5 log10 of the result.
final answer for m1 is 0.299 mag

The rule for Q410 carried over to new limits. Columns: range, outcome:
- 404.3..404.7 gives 6.31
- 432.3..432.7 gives 7.53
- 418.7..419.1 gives 10.3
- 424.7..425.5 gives 8.38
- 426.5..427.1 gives 10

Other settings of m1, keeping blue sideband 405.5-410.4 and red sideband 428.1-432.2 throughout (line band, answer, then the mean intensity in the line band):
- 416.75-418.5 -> -0.08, 10.6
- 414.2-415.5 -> 0.04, 9.53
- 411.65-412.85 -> -0.16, 11.6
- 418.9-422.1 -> -0.13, 11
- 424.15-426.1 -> -0.02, 9.84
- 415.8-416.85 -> -0.17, 11.6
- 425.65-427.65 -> 0.04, 9.22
